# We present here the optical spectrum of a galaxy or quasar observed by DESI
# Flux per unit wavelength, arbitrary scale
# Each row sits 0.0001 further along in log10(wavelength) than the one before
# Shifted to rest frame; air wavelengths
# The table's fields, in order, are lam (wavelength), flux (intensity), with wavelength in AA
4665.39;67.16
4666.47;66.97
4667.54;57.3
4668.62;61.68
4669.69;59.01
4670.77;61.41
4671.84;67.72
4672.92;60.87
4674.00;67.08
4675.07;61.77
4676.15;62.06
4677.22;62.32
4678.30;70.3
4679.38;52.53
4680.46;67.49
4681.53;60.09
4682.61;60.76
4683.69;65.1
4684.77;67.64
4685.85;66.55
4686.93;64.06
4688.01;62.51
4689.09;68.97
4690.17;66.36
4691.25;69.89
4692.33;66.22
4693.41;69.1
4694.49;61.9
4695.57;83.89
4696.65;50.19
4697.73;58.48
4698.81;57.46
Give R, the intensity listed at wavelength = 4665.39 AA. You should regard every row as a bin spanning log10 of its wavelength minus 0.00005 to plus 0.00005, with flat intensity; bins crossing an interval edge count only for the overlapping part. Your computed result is 67.16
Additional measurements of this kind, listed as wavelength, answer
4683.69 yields 65.1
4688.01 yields 62.51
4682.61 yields 60.76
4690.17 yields 66.36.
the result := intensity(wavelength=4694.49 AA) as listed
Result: 61.9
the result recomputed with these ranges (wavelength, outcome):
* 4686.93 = 64.06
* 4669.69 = 59.01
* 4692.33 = 66.22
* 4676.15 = 62.06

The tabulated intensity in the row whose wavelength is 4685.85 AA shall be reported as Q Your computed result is 66.55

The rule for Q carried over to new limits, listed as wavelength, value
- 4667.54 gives 57.3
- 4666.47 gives 66.97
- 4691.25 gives 69.89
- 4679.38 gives 52.53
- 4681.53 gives 60.09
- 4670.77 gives 61.41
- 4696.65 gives 50.19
